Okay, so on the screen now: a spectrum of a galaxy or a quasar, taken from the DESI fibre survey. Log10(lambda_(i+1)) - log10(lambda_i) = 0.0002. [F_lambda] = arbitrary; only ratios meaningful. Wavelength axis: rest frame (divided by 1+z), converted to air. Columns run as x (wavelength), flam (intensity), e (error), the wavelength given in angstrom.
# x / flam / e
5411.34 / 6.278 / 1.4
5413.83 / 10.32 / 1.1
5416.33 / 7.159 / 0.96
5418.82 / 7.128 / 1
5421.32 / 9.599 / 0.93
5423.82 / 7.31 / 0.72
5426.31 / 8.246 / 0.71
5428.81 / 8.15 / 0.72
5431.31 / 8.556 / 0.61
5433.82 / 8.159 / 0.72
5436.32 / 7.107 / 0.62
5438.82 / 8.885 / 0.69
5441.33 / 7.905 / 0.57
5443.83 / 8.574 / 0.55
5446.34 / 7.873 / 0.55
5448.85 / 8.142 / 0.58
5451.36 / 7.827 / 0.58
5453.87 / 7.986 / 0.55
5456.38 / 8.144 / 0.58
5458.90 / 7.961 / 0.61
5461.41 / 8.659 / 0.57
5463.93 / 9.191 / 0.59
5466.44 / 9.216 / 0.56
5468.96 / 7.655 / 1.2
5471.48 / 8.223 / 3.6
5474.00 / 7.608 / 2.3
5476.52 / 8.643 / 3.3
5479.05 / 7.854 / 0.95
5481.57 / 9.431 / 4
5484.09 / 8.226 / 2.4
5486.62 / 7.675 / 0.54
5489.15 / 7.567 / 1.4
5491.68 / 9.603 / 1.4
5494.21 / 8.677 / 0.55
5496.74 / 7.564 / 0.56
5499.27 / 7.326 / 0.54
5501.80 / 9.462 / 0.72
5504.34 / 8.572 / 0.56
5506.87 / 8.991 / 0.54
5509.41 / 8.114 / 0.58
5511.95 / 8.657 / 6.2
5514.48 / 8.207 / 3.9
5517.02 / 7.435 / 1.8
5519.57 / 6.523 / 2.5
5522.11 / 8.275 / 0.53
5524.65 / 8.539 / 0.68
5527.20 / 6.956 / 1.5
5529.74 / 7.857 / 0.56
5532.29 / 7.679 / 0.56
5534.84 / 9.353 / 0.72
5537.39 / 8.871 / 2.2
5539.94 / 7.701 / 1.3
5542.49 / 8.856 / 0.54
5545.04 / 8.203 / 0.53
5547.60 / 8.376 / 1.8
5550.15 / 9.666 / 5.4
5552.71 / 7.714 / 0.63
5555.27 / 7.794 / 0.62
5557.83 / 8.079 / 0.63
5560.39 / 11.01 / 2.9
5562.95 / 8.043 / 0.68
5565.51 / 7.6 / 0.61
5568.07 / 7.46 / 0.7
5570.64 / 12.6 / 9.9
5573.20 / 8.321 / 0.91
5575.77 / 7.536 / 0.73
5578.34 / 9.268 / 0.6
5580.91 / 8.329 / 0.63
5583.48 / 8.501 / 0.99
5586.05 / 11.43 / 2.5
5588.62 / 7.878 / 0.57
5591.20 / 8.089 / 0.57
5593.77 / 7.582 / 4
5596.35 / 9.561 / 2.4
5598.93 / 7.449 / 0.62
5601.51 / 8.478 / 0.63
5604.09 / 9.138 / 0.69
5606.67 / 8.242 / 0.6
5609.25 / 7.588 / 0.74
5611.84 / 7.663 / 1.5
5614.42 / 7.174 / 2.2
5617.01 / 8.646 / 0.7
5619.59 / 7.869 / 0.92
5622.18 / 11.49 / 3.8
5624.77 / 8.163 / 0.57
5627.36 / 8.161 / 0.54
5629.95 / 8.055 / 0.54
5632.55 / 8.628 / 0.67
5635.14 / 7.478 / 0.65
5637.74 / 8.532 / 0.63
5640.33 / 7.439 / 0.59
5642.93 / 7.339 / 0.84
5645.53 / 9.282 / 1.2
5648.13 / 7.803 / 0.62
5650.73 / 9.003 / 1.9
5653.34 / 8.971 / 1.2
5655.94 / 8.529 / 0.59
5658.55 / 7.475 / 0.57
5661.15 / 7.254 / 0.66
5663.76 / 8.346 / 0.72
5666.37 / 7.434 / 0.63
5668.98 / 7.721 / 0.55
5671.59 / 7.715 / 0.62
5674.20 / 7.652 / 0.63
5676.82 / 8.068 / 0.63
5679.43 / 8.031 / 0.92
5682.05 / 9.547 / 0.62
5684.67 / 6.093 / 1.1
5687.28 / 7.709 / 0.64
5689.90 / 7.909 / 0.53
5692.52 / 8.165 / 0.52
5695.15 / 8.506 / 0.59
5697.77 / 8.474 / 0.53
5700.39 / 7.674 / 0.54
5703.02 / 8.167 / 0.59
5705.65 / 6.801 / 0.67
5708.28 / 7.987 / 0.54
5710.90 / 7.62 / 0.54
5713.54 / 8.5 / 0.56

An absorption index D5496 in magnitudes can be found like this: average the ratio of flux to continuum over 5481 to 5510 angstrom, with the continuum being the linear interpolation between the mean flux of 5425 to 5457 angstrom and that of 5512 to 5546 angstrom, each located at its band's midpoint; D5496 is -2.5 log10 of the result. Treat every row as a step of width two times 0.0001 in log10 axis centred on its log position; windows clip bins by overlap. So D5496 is -0.04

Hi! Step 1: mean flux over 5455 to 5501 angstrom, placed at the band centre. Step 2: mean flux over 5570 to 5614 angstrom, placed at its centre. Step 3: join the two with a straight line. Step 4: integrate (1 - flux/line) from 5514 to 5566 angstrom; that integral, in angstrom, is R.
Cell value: 1.40 angstrom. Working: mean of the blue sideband 8.3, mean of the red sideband 8.6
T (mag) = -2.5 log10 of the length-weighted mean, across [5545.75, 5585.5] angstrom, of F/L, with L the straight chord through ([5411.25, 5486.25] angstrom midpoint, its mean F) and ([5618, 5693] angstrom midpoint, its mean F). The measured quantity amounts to -0.07 mag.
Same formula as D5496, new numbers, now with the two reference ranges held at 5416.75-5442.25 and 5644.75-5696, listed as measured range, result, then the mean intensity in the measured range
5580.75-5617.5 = -0.04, 8.38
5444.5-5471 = -0.03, 8.27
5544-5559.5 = -0.04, 8.37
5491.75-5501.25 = -0.02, 8.2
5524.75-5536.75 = 0.00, 8.06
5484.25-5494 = -0.03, 8.31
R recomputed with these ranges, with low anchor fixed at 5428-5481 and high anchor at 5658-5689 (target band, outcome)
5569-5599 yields -3.6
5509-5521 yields 0.5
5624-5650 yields -0.9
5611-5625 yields -1.2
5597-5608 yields -0.7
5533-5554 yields -1.4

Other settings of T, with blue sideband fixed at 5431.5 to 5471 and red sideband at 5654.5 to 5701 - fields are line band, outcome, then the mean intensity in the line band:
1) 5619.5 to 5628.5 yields -0.138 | 9.07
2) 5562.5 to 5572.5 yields -0.115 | 8.97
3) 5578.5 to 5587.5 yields -0.166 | 9.38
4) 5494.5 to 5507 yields -0.026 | 8.35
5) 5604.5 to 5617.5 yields 0.015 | 7.9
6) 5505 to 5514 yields -0.054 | 8.56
